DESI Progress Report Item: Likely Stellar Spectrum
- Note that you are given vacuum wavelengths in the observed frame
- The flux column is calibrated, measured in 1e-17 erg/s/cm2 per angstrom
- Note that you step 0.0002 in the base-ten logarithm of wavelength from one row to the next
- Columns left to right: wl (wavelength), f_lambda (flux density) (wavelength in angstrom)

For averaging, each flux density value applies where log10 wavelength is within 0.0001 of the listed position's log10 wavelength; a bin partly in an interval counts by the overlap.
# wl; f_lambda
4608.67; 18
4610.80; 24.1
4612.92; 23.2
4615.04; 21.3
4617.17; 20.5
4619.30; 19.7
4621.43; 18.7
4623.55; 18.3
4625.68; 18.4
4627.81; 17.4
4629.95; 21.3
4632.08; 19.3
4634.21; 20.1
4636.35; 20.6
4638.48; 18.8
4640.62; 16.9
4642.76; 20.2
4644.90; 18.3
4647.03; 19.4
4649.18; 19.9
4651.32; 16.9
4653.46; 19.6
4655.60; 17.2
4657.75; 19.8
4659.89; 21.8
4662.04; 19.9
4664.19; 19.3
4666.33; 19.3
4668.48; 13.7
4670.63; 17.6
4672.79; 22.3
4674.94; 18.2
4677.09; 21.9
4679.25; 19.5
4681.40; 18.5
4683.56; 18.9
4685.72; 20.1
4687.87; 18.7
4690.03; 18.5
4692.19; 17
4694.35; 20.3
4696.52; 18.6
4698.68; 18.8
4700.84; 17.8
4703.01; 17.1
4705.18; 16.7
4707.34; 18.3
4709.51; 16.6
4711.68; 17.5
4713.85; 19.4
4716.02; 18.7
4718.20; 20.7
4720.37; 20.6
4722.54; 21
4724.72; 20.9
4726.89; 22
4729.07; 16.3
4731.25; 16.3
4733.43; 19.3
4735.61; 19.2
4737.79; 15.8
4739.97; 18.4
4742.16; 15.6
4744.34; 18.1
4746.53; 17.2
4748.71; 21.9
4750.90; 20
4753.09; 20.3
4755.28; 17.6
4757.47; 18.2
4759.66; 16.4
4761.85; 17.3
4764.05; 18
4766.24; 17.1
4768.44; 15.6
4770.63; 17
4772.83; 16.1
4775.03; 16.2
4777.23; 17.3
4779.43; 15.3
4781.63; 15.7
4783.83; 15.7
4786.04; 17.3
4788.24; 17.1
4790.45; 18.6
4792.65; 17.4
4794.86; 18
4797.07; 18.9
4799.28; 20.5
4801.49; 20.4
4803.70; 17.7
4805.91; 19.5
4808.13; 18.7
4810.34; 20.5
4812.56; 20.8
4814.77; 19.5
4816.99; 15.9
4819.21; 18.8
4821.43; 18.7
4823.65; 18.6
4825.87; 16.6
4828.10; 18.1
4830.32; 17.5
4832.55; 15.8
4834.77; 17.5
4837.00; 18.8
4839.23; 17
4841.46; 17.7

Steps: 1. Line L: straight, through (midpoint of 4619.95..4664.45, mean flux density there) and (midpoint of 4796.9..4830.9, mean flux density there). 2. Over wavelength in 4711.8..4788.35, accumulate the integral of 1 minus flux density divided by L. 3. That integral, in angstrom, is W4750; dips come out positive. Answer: 3.8 angstrom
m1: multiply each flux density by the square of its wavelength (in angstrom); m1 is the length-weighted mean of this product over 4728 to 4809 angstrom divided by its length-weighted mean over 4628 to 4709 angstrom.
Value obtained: 1.0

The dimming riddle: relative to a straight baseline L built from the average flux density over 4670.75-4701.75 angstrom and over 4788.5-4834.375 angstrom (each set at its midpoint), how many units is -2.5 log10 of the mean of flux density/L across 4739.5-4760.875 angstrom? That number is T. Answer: 0.03 mag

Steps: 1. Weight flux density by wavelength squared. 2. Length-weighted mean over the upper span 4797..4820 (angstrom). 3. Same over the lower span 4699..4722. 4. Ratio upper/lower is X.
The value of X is 1.09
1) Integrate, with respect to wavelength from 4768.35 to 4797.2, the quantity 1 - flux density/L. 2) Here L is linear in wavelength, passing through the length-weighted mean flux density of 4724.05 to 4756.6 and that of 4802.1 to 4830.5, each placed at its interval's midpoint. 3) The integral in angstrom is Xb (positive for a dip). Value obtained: 2.7 angstrom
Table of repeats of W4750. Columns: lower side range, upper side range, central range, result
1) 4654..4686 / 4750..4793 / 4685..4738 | -0.9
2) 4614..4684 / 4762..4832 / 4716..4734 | -1.1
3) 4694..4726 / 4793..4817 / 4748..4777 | 2.0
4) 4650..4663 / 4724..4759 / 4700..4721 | 0.5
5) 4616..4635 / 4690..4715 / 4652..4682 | -0.9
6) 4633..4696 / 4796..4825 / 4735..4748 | 1.1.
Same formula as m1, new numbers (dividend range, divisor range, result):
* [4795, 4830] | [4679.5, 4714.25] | 1.08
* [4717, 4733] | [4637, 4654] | 1.08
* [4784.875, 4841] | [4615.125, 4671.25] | 1.04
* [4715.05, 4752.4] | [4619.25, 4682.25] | 1.03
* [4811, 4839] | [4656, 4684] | 1.00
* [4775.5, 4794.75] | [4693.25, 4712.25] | 0.97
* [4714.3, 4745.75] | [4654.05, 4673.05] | 1.02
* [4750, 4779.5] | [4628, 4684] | 0.95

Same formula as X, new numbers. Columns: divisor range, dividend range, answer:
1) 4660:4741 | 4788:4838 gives 1.03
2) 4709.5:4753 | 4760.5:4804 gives 0.94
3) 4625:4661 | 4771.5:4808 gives 0.98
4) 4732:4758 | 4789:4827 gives 1.04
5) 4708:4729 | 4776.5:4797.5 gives 0.90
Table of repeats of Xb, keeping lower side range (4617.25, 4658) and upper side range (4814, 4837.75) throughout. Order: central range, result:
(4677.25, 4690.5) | -0.4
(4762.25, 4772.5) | 0.7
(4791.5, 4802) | -0.6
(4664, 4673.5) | 0.3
